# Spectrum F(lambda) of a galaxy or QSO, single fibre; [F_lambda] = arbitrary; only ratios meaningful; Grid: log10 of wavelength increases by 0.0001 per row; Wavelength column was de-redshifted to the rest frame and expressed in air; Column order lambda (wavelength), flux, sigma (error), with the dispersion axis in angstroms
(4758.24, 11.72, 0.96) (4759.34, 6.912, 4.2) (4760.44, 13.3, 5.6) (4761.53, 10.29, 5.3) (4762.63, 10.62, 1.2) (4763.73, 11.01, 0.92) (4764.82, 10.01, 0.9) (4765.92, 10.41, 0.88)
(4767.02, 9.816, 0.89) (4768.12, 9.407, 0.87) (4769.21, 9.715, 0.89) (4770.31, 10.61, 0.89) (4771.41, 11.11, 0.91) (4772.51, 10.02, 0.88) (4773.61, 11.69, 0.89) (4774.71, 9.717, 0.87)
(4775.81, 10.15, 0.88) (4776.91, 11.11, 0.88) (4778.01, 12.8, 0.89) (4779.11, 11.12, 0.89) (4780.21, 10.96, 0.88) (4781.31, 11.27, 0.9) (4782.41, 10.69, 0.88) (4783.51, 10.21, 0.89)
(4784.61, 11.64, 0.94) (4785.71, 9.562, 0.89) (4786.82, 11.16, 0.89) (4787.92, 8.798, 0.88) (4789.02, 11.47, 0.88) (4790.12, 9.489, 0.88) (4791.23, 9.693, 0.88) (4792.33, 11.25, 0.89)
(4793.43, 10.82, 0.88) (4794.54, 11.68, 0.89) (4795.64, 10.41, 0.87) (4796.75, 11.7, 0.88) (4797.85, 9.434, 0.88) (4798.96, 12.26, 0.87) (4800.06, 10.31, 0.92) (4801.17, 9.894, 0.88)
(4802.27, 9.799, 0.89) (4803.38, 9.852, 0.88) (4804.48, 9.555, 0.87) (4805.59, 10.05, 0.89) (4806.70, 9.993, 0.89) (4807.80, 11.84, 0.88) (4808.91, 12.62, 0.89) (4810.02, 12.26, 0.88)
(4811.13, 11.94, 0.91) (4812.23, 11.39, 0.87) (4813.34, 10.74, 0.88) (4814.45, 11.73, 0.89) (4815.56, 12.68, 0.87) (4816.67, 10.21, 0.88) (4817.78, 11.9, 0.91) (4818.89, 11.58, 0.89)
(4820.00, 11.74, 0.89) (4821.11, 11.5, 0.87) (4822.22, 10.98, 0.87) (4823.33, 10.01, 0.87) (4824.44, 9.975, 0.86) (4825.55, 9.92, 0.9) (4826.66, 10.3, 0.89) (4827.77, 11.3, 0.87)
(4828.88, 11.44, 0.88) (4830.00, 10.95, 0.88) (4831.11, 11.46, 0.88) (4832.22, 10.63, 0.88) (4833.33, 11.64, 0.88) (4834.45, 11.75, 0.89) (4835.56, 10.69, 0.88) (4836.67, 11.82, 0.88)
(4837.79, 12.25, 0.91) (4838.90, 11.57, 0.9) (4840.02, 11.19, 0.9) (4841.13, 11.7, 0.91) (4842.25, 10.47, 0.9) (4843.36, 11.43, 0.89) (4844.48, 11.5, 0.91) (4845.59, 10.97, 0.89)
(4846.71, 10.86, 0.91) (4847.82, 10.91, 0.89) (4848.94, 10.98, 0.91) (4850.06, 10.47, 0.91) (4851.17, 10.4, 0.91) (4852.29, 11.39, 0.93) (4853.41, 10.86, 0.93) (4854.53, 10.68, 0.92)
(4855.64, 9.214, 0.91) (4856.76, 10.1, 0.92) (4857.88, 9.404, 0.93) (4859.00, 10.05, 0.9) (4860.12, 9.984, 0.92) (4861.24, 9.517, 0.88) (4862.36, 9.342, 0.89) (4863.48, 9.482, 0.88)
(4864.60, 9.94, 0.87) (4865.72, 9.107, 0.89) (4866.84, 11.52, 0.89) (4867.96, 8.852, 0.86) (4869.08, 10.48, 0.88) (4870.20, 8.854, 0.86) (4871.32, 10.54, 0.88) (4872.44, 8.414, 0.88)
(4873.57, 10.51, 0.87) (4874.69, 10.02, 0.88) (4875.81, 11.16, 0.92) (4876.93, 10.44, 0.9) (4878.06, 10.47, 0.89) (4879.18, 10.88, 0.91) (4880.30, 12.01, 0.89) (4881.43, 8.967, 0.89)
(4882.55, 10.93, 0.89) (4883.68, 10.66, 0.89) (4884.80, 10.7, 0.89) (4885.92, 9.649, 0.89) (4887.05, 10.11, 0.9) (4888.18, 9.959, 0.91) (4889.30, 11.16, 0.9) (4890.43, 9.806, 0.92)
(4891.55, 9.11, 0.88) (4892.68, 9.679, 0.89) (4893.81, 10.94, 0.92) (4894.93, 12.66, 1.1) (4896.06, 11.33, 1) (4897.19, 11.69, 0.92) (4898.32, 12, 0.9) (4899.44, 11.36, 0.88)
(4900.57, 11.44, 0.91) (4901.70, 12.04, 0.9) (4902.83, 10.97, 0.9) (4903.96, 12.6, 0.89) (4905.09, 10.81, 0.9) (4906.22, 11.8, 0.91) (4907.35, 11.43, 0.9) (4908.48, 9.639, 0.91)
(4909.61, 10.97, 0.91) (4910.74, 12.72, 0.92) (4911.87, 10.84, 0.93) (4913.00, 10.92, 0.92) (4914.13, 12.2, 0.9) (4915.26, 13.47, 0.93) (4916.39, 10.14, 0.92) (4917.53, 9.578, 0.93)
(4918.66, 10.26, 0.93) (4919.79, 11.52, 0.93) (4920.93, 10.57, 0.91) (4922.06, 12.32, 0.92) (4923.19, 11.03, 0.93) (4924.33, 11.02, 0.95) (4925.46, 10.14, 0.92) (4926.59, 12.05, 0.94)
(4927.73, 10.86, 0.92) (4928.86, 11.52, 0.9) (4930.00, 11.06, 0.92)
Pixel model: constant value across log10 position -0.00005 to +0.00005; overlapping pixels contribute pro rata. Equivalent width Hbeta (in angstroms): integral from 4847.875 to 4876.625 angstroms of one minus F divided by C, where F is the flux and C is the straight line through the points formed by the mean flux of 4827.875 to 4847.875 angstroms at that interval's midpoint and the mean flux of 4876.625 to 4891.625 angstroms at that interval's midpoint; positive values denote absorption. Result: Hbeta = 1.99 angstroms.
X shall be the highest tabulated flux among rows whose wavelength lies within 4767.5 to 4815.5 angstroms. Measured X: 12.8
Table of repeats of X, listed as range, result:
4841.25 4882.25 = 12.01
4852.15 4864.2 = 11.39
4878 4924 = 13.47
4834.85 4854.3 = 12.25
